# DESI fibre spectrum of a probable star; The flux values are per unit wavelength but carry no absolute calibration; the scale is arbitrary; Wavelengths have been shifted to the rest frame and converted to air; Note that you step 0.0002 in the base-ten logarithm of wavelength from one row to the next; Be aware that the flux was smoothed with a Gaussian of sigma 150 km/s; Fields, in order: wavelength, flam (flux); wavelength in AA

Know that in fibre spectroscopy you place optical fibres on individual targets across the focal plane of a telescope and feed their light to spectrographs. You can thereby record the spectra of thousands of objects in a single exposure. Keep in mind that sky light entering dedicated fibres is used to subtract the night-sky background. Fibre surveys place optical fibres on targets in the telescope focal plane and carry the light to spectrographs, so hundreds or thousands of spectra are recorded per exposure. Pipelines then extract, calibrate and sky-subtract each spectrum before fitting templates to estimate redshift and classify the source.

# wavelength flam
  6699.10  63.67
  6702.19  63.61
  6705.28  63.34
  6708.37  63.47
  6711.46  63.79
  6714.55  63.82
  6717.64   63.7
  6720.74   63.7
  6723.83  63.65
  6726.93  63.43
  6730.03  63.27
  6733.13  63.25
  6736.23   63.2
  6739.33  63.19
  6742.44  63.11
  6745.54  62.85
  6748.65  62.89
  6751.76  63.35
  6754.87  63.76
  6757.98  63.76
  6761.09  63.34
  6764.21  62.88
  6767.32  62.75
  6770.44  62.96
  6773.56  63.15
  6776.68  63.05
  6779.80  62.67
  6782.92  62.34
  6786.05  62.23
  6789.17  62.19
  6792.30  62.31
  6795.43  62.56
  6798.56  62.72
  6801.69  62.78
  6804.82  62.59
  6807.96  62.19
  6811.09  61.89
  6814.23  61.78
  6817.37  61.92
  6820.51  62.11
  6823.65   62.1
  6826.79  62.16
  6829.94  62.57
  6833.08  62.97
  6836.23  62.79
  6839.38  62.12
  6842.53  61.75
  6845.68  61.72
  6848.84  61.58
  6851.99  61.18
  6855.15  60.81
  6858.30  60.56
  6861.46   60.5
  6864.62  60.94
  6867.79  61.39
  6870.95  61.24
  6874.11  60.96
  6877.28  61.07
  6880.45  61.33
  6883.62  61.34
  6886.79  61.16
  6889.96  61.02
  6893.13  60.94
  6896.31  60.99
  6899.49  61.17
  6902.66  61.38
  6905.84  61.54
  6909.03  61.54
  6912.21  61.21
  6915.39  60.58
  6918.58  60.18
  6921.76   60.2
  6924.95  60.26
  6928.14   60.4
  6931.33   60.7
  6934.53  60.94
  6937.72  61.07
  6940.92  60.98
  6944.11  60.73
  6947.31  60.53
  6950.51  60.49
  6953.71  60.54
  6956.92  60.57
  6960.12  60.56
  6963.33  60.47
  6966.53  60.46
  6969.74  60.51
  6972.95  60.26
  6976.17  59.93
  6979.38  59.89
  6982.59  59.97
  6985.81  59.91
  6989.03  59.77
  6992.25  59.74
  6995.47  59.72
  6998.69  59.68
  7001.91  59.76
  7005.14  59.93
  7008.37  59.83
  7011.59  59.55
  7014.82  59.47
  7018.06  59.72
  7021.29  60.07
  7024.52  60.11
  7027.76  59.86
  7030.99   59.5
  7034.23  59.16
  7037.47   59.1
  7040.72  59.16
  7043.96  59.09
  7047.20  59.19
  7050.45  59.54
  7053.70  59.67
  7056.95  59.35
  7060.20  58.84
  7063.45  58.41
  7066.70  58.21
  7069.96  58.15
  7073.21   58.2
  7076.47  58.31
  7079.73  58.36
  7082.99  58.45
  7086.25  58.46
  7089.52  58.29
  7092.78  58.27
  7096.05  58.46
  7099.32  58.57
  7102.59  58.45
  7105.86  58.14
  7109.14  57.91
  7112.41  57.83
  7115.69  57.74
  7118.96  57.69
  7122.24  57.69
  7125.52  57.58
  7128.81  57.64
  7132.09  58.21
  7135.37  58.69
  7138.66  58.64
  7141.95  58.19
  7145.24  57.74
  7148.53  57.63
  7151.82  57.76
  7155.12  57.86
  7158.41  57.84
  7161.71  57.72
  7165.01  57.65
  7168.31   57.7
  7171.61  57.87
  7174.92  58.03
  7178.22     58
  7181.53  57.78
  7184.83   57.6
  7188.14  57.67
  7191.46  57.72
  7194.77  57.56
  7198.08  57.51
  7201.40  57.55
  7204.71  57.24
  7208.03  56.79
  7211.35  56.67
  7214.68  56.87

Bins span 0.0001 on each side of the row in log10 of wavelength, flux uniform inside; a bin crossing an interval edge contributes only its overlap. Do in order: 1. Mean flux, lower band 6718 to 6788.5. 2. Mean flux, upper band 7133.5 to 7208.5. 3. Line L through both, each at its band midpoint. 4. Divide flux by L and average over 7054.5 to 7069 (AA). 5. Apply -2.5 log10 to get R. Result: 0.01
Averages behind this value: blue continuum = 63.1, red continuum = 57.8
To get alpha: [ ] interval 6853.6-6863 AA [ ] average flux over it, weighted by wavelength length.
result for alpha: 60.7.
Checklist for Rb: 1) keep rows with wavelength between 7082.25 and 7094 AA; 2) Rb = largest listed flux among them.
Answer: 58.46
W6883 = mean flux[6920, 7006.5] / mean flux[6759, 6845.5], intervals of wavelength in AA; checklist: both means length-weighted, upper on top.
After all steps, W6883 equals 1.0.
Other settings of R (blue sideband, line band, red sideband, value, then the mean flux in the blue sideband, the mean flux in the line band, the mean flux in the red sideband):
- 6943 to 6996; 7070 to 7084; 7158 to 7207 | 0.011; 60.2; 58.3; 57.7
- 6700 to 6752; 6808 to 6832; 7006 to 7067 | 0.001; 63.4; 62.1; 59.4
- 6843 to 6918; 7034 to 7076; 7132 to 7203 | 0.004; 61.1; 58.9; 57.9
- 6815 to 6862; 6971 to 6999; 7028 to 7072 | 0.000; 61.8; 59.9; 59.1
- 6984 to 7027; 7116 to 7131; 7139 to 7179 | 0.011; 59.8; 57.7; 57.9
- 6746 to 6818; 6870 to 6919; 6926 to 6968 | 0.003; 62.7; 61.1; 60.6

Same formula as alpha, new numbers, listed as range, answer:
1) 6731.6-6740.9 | 63.2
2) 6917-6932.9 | 60.4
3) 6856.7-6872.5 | 60.9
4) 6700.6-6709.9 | 63.4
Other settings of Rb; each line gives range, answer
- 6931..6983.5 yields 61.07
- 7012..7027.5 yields 60.11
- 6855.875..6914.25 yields 61.54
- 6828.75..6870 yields 62.97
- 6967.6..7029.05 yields 60.51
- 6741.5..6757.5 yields 63.76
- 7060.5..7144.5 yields 58.69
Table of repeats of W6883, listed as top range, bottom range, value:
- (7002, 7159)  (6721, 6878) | 0.94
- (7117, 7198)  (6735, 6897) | 0.93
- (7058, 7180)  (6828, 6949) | 0.95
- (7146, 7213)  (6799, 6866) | 0.93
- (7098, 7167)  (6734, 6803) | 0.92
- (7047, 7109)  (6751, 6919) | 0.95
